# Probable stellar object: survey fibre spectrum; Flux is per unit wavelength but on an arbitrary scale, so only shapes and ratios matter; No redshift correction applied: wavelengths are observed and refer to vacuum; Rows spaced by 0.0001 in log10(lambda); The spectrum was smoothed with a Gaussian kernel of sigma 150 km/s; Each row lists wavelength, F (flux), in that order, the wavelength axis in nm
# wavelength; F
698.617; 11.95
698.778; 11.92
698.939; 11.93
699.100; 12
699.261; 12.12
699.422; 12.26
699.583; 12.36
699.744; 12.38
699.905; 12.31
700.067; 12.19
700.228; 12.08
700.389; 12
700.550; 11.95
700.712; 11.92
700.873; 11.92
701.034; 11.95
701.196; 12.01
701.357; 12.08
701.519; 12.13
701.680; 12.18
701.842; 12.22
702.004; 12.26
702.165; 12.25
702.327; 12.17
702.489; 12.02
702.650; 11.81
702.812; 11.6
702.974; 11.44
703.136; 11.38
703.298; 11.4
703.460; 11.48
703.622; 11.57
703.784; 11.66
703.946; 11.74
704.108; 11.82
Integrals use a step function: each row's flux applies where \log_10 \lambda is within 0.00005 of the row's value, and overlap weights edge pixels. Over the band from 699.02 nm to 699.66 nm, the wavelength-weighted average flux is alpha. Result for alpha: 12.2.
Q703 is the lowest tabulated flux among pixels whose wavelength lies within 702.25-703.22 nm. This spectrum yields 11.38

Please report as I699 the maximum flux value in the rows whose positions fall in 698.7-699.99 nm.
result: 12.38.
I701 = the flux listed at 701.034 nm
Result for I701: 11.95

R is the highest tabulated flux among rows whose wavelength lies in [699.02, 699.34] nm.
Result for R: 12.12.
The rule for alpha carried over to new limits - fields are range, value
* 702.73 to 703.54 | 11.5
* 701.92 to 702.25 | 12.3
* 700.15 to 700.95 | 12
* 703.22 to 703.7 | 11.5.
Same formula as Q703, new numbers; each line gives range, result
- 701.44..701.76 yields 12.13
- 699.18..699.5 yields 12.12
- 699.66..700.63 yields 11.95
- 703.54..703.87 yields 11.57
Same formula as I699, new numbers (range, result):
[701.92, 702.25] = 12.26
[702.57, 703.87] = 11.81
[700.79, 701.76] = 12.18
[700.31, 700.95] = 12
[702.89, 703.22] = 11.44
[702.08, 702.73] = 12.25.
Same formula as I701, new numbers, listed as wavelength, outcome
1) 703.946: 11.74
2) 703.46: 11.48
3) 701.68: 12.18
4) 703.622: 11.57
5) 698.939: 11.93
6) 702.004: 12.26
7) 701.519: 12.13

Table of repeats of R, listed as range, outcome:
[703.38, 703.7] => 11.57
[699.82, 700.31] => 12.31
